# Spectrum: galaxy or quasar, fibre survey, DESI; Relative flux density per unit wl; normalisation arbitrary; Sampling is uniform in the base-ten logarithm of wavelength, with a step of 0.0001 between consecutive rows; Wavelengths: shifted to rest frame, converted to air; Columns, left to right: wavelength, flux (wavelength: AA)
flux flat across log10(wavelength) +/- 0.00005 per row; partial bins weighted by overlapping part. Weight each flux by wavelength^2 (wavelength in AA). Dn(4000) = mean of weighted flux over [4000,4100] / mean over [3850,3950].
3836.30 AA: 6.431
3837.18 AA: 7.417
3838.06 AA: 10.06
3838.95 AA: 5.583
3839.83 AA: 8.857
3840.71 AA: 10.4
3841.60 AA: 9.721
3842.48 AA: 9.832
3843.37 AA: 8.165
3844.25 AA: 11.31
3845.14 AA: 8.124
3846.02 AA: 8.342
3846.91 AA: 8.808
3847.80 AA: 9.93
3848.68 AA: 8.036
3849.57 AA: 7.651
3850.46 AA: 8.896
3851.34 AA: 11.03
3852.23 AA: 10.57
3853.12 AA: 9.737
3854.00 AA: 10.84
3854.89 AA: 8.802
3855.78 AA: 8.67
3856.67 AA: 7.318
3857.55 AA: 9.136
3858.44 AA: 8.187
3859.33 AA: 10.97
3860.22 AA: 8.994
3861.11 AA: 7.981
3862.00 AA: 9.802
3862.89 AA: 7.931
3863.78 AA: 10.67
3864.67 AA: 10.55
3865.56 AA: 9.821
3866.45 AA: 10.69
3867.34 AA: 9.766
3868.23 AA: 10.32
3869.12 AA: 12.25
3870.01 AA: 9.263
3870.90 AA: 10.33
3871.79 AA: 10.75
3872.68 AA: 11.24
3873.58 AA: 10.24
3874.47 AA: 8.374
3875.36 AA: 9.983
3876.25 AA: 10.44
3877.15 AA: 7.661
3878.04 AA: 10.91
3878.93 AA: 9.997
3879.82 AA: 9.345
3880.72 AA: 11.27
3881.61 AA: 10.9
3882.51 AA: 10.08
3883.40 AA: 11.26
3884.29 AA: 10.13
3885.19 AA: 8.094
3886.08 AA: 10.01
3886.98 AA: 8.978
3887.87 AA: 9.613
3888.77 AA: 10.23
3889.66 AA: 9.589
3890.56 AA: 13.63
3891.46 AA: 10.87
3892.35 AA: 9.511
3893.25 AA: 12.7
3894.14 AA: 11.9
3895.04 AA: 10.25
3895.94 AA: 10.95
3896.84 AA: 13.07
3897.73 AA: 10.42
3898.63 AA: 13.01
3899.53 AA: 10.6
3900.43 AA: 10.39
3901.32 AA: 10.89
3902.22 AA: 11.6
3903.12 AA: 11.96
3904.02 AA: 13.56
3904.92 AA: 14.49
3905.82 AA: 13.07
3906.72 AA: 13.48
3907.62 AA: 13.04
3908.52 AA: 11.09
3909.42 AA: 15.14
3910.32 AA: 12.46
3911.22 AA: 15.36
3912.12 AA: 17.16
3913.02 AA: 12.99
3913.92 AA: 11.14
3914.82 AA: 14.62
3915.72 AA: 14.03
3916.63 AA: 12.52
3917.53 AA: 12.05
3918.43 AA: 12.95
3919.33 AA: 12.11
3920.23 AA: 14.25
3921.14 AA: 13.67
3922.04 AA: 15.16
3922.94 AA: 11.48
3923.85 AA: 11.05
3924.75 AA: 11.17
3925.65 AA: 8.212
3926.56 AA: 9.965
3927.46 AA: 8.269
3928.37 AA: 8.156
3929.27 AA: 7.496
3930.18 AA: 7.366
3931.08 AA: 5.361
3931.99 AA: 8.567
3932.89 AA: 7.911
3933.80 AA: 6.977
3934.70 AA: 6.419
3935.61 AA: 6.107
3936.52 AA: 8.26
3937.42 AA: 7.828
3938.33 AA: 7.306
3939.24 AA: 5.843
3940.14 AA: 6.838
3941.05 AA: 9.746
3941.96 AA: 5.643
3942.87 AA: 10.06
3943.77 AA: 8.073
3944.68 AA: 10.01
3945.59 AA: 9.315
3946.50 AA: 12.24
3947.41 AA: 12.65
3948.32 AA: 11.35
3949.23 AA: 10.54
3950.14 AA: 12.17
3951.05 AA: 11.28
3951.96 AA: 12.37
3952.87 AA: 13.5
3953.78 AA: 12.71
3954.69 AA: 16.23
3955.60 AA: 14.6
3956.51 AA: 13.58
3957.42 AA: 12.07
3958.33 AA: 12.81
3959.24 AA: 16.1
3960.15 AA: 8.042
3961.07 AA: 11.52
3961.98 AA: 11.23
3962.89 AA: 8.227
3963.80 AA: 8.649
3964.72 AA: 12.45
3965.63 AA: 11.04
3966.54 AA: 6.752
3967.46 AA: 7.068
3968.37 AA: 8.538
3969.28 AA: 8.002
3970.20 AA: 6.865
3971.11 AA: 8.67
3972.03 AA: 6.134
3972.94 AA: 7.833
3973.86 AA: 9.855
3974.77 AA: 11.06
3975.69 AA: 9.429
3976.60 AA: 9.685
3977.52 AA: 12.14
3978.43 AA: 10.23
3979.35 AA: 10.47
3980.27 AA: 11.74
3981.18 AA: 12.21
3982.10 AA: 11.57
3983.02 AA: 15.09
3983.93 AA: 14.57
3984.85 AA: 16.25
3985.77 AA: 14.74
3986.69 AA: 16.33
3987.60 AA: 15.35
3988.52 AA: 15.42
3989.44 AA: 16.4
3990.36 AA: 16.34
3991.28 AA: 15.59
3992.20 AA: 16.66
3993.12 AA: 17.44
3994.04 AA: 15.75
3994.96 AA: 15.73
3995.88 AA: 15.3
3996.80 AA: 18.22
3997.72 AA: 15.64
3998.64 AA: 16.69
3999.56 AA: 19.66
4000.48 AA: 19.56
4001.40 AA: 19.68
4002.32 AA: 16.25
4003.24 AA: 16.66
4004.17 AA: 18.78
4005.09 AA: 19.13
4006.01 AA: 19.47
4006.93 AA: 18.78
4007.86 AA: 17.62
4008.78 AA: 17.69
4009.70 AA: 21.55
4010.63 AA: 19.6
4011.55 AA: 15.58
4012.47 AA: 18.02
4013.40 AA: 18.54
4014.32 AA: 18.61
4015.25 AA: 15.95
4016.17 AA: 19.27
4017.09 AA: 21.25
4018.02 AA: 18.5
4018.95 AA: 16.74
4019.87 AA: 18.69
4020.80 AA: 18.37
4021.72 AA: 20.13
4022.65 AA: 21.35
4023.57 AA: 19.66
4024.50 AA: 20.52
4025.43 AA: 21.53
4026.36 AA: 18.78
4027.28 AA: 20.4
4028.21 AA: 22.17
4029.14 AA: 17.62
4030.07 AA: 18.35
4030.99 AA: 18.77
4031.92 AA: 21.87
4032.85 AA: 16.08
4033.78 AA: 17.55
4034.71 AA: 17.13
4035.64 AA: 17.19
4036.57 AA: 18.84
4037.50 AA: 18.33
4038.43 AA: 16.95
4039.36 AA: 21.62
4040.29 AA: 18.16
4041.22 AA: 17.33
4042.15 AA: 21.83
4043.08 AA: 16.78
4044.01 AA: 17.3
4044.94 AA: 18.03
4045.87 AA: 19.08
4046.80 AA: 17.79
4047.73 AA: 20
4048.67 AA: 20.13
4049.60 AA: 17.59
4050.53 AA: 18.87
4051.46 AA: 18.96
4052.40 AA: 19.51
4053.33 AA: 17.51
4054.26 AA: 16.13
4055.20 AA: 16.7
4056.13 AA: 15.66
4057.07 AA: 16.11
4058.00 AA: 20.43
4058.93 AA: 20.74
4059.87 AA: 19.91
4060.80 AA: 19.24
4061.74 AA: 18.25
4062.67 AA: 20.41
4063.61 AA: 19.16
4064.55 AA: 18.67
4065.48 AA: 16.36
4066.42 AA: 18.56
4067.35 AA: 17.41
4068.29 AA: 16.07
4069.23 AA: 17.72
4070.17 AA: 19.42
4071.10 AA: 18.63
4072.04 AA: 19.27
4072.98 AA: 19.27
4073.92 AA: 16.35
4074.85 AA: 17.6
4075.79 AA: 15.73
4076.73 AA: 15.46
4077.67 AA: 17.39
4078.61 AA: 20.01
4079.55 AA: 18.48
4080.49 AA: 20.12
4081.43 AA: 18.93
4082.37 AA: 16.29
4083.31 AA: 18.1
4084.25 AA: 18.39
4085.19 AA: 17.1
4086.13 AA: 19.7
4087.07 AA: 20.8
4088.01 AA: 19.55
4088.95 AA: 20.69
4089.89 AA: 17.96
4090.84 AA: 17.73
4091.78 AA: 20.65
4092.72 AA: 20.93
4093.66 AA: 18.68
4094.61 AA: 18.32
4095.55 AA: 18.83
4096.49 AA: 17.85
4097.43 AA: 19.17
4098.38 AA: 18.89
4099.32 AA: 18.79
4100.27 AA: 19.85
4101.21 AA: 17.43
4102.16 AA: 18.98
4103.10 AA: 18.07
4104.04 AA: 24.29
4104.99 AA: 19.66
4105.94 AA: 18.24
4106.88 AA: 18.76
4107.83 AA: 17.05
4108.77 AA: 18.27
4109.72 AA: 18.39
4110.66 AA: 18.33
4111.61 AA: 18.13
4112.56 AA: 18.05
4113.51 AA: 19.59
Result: 1.9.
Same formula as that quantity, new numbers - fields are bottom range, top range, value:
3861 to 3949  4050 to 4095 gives 1.90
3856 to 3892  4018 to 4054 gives 2.06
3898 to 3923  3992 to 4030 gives 1.49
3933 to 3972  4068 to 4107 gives 2.01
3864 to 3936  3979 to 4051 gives 1.73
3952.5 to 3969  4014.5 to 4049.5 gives 1.73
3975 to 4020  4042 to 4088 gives 1.16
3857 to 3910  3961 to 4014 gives 1.39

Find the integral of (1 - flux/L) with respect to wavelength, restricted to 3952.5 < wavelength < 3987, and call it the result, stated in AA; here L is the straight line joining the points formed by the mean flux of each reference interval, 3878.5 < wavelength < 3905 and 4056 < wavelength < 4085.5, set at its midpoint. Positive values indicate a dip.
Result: 7.0 AA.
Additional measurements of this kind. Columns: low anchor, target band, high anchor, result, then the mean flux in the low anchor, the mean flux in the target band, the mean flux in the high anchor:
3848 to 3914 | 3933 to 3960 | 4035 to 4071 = 6.6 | 10.7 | 10.4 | 18.4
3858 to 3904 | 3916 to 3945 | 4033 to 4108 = 7.3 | 10.4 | 9.3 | 18.5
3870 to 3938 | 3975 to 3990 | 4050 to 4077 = 1.3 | 10.9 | 13.2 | 18.1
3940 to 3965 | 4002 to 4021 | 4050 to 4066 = -3.9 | 11.3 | 18.3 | 18.4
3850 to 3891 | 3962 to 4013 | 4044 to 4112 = 2.9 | 9.9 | 14.1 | 18.5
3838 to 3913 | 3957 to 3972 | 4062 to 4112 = 4.4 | 10.5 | 9.76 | 18.6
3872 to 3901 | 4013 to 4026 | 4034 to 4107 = -2.3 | 10.5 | 19.2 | 18.5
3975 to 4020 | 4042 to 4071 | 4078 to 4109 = -0.7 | 16.3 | 18.4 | 19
